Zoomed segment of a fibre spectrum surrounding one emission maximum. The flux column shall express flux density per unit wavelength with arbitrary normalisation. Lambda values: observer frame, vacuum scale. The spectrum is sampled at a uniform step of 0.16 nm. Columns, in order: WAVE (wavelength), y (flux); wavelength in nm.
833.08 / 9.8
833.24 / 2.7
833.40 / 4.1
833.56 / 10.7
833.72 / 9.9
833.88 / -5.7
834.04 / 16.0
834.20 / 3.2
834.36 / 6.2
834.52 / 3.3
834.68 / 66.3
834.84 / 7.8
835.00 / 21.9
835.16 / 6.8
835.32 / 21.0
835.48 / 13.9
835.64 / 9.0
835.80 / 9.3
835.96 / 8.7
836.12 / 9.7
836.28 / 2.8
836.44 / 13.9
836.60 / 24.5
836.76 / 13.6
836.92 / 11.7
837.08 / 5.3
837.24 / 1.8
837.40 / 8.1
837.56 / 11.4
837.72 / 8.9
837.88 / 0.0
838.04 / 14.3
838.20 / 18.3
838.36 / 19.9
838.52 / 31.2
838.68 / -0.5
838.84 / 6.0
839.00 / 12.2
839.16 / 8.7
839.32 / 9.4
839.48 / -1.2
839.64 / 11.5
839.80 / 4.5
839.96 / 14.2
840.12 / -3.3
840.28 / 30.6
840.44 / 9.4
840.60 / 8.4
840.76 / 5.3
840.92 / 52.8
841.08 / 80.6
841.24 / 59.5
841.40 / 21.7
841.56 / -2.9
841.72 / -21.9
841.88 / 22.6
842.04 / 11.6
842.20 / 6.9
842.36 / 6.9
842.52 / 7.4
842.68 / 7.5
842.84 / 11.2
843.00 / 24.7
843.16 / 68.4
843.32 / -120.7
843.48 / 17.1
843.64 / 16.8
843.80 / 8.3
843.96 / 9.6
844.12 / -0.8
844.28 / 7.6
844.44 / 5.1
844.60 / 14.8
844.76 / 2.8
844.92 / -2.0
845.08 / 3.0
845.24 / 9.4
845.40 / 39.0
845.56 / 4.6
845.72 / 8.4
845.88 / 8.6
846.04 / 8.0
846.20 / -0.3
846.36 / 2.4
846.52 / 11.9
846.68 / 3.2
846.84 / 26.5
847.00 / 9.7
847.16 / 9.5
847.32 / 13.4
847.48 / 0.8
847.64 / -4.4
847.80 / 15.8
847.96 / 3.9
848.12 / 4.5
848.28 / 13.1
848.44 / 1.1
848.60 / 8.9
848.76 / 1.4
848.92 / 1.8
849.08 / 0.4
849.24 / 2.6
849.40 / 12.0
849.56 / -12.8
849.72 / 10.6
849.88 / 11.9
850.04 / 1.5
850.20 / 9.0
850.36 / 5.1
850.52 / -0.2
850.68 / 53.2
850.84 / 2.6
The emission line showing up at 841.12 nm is H-alpha 6563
